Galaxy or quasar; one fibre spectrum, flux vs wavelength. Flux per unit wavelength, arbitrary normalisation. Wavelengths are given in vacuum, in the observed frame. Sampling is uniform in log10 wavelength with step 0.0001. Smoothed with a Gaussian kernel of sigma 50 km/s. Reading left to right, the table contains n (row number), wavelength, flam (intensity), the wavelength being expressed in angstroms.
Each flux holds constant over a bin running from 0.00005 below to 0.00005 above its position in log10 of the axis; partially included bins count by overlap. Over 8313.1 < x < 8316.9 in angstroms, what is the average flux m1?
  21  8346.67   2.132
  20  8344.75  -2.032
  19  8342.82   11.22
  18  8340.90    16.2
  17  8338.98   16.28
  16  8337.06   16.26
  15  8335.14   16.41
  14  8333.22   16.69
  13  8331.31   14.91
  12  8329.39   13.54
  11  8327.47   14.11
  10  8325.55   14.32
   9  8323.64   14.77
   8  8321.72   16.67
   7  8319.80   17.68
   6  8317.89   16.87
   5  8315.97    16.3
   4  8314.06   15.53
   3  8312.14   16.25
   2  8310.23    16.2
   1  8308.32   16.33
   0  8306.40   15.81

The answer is 15.9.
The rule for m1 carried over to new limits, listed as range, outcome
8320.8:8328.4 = 15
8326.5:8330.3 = 13.8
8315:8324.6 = 16.5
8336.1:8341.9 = 16.2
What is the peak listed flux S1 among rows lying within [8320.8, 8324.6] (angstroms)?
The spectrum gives 16.67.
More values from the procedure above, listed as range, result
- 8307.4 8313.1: 16.33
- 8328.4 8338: 16.69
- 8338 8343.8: 16.28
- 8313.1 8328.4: 17.68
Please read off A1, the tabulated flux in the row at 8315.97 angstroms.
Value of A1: 16.3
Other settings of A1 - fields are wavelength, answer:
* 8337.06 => 16.26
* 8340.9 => 16.2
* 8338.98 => 16.28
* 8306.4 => 15.81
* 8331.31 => 14.91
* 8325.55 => 14.32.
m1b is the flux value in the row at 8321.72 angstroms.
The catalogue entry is 16.67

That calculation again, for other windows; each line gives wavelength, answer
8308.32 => 16.33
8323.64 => 14.77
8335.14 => 16.41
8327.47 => 14.11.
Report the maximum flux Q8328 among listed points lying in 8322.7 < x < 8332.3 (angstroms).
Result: 14.91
